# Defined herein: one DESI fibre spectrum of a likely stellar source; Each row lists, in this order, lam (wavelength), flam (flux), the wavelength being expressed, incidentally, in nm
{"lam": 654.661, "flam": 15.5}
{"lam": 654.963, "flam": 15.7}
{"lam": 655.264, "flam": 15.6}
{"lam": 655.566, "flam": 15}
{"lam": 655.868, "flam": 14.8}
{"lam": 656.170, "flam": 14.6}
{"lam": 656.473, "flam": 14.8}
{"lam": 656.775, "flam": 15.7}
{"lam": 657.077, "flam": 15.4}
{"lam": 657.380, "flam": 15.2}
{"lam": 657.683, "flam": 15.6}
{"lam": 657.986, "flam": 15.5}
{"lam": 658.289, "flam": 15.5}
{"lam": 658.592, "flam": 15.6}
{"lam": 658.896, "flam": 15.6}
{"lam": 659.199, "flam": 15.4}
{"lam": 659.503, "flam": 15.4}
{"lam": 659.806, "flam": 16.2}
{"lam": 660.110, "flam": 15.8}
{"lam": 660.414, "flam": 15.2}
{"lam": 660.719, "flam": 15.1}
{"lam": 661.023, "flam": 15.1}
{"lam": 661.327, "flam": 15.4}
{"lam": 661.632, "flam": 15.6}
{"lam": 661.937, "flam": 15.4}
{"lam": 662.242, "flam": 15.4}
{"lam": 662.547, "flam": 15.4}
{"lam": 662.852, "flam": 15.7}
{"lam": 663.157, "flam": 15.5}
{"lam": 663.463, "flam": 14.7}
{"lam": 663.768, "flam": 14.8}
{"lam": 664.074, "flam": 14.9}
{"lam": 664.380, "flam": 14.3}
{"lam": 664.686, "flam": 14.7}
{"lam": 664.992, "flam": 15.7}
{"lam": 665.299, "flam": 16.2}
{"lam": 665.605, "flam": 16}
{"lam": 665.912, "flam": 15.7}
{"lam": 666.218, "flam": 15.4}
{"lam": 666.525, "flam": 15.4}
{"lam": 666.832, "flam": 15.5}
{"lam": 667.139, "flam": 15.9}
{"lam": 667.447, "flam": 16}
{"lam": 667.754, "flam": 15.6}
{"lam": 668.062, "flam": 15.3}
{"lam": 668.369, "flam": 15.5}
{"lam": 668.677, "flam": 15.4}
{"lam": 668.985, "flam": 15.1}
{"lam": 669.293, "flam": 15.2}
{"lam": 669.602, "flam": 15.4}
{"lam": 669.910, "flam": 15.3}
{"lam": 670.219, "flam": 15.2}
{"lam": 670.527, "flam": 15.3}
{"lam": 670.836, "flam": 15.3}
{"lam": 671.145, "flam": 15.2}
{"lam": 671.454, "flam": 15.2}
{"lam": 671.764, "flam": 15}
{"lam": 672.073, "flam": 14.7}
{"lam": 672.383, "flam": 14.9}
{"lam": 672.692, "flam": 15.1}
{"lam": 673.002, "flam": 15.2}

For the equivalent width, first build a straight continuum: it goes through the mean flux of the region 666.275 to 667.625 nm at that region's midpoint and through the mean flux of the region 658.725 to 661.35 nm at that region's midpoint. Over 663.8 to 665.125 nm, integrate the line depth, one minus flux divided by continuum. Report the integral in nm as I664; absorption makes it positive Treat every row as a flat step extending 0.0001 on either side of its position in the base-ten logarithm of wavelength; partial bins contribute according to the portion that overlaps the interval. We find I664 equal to 0.06 nm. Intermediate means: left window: 15.5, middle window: 14.9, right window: 15.7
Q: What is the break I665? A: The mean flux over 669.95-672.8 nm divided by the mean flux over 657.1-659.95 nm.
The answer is 1.0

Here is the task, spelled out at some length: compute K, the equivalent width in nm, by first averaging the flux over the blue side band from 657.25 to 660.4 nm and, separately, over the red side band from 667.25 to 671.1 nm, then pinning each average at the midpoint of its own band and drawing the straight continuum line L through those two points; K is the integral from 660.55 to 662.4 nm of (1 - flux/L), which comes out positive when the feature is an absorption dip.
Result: 0.022 nm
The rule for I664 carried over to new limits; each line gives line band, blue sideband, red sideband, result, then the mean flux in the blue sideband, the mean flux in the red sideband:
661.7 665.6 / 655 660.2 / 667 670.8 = 0.04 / 15.4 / 15.4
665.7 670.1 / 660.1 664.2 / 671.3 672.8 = -0.11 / 15.3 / 15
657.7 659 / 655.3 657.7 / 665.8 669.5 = -0.03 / 15.1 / 15.5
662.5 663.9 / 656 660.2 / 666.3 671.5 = 0.02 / 15.4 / 15.4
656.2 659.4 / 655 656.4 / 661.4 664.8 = -0.07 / 15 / 15.1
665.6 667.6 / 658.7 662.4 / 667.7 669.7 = -0.04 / 15.5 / 15.3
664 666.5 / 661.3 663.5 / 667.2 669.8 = 0.01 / 15.4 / 15.5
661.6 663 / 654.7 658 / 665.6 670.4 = -0.01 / 15.3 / 15.5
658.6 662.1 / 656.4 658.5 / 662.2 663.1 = 0.00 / 15.4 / 15.5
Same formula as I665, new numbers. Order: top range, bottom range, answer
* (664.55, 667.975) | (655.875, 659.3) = 1.02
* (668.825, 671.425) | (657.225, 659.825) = 0.98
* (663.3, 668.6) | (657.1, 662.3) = 0.99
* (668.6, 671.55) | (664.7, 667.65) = 0.97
